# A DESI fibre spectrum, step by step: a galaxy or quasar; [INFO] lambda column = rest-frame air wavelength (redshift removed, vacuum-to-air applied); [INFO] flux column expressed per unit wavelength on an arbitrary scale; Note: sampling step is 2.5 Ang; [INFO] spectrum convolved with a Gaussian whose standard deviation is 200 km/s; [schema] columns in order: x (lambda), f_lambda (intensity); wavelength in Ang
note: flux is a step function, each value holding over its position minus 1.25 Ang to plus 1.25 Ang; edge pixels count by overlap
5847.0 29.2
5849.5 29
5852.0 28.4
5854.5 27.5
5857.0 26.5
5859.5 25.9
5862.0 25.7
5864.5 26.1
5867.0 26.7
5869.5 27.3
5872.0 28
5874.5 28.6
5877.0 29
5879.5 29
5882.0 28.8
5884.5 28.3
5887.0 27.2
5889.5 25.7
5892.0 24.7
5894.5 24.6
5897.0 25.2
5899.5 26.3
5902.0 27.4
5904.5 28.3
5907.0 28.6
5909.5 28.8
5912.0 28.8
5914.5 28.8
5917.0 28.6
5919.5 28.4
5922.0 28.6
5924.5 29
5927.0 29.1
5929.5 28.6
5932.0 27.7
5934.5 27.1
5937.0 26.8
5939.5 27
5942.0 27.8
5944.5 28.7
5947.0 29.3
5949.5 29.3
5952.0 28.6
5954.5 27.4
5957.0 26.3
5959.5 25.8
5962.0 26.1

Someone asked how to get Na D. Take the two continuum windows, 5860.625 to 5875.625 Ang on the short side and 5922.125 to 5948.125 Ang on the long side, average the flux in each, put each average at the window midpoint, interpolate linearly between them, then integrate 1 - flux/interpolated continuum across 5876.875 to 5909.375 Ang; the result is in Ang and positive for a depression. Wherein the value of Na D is 0.3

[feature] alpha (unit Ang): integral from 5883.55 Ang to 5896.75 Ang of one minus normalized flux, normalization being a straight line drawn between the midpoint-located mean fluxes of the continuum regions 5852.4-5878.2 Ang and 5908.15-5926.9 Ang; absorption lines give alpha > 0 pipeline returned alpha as 0.9 Ang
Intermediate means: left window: 27.2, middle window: 26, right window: 28.7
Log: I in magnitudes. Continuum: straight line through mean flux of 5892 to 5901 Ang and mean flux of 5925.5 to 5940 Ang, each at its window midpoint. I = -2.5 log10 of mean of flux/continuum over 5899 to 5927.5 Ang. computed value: -0.08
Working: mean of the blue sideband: 25.3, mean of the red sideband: 27.8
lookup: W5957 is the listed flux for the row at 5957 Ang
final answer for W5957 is 26.3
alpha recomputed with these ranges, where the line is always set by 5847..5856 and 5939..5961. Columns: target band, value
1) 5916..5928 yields -0.3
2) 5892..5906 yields 0.9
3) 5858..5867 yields 0.7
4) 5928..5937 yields 0.1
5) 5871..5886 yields -0.2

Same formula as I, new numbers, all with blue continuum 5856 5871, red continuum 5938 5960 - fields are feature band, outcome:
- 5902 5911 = -0.050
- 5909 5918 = -0.058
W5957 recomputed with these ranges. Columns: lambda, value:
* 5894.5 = 24.6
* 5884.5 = 28.3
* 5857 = 26.5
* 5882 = 28.8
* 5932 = 27.7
